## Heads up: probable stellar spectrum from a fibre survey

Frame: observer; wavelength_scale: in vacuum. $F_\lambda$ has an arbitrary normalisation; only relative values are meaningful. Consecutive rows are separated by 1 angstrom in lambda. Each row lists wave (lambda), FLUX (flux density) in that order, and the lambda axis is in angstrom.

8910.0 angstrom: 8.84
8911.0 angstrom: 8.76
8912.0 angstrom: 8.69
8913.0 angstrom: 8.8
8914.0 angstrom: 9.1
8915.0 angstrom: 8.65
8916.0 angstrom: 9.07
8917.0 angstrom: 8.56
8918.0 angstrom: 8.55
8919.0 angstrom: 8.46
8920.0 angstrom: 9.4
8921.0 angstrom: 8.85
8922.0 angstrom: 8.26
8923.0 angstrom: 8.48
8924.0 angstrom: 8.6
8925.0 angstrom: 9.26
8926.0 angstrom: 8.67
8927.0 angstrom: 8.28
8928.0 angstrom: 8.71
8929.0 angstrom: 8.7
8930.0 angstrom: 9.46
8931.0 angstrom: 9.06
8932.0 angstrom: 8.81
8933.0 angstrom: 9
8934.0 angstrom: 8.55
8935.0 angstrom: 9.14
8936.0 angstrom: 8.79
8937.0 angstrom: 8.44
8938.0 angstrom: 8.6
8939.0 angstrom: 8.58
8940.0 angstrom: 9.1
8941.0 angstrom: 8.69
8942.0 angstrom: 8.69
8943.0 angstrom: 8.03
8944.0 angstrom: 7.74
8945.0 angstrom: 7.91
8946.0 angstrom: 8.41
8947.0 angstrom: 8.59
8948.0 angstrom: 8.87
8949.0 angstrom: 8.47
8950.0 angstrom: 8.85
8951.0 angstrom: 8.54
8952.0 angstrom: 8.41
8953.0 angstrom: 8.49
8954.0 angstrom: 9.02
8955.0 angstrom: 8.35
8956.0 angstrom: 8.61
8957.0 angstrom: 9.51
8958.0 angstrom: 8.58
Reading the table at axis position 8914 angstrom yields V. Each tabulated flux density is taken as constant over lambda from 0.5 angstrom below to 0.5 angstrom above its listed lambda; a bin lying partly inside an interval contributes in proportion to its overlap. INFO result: 9.1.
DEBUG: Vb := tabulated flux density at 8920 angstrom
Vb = 9.4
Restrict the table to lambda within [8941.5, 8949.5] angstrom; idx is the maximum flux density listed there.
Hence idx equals 8.87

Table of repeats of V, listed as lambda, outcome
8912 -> 8.69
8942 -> 8.69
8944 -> 7.74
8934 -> 8.55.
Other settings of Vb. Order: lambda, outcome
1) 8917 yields 8.56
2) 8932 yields 8.81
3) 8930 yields 9.46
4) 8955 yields 8.35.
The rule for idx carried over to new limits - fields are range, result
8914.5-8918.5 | 9.07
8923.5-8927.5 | 9.26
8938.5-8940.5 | 9.1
